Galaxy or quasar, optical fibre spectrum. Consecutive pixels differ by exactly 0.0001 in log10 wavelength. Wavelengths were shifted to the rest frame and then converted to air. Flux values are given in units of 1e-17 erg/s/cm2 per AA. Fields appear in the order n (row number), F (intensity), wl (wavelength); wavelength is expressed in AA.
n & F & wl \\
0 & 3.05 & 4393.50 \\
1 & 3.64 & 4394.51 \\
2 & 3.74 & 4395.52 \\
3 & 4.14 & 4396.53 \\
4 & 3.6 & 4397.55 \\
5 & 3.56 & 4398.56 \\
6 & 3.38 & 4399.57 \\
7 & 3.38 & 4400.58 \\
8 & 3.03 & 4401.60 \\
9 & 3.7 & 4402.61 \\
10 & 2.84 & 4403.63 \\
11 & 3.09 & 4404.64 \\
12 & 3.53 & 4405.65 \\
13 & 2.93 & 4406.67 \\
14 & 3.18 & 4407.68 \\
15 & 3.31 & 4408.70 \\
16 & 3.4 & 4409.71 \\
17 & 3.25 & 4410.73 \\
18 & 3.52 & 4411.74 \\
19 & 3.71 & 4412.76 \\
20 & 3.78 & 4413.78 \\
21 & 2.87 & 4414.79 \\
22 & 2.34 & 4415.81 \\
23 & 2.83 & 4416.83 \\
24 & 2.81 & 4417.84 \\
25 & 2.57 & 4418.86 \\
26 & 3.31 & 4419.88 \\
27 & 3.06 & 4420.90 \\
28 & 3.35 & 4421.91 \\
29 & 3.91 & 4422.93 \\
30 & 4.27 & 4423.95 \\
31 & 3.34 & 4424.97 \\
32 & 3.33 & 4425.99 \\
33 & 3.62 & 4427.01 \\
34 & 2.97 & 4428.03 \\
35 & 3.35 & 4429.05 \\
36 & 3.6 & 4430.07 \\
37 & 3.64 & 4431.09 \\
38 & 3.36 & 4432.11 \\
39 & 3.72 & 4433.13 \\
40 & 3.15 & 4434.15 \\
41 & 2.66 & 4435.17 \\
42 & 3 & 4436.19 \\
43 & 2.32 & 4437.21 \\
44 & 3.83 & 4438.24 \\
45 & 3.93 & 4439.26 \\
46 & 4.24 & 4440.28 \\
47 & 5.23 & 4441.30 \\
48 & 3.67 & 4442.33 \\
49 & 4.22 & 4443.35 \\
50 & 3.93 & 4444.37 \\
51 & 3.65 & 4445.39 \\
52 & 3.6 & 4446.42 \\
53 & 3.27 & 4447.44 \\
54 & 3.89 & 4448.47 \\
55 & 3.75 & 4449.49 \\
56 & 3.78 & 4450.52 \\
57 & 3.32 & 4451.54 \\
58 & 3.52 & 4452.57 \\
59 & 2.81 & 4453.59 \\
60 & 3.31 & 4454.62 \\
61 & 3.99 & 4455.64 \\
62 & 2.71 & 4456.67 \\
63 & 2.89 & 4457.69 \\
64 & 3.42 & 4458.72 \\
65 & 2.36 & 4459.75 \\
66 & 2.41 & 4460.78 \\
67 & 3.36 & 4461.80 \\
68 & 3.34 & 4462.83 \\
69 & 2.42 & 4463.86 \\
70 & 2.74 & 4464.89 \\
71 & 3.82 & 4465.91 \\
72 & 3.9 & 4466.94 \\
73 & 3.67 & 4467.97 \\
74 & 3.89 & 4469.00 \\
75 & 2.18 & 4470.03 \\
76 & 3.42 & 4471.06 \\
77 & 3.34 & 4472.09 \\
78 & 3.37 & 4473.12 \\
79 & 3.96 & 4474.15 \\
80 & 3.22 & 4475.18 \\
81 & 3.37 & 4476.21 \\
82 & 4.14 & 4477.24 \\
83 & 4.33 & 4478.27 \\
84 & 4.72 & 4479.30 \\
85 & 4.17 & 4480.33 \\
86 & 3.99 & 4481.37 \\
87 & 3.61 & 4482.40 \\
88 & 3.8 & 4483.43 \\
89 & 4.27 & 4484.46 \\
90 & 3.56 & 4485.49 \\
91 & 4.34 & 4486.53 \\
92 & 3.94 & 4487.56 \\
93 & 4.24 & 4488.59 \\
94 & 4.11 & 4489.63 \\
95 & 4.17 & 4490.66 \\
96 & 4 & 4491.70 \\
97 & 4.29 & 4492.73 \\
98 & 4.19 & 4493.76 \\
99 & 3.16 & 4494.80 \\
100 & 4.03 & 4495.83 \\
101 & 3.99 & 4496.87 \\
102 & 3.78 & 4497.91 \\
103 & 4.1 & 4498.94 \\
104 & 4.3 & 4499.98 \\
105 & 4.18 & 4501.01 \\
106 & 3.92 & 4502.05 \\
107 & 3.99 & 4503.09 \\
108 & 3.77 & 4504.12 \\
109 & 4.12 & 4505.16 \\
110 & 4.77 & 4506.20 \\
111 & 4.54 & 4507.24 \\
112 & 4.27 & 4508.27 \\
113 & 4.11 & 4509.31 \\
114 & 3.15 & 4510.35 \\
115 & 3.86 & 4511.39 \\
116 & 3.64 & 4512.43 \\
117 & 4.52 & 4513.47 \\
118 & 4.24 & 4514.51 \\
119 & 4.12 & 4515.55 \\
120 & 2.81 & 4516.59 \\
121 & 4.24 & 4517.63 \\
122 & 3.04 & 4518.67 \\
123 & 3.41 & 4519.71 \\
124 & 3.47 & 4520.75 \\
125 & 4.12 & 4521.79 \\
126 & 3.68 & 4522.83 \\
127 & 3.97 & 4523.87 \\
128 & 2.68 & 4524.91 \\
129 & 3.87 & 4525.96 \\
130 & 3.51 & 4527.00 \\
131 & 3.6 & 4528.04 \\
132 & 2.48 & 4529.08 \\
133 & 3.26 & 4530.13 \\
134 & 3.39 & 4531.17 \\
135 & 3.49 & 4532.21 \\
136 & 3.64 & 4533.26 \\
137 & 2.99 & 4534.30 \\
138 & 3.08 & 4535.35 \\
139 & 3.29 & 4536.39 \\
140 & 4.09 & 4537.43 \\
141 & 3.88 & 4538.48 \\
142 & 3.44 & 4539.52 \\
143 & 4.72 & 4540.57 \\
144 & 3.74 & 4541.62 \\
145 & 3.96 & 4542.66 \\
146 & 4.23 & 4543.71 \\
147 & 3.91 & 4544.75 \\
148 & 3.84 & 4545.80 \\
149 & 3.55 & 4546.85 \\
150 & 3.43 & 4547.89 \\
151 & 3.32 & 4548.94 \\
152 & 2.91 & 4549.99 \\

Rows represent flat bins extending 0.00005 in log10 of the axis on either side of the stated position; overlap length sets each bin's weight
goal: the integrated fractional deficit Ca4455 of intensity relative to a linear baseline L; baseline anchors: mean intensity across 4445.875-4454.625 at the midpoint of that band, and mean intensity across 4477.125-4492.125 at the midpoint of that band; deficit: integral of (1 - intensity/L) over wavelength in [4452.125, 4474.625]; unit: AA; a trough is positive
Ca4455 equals 3.0 AA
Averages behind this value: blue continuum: 3.48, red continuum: 4.09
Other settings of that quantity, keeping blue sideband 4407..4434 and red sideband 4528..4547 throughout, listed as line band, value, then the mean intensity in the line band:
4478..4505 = -4.2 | 4.03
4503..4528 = -1.9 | 3.82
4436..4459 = -1.4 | 3.59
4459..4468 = 0.9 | 3.09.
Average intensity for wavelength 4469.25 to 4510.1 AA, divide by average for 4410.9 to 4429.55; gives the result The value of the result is 1.20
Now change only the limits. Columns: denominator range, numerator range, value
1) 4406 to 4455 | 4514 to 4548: 1.05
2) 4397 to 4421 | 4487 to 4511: 1.26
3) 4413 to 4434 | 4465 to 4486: 1.13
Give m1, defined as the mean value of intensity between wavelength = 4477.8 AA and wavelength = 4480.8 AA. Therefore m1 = 4.42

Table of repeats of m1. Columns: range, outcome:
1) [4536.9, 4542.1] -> 3.97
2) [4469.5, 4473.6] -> 3.08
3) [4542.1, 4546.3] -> 3.99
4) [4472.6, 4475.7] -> 3.52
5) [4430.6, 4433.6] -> 3.57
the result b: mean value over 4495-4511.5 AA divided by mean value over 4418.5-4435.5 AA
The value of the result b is 1.2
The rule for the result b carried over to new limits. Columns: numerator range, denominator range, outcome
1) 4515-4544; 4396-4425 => 1.08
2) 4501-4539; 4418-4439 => 1.12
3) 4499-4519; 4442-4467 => 1.19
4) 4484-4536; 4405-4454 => 1.11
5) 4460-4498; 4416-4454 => 1.06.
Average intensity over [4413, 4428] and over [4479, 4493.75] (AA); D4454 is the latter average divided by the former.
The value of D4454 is 1.26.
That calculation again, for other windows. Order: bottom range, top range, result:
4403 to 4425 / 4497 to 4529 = 1.19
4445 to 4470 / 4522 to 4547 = 1.09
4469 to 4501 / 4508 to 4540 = 0.93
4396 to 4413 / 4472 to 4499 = 1.17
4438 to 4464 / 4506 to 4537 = 1.04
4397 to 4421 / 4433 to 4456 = 1.12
